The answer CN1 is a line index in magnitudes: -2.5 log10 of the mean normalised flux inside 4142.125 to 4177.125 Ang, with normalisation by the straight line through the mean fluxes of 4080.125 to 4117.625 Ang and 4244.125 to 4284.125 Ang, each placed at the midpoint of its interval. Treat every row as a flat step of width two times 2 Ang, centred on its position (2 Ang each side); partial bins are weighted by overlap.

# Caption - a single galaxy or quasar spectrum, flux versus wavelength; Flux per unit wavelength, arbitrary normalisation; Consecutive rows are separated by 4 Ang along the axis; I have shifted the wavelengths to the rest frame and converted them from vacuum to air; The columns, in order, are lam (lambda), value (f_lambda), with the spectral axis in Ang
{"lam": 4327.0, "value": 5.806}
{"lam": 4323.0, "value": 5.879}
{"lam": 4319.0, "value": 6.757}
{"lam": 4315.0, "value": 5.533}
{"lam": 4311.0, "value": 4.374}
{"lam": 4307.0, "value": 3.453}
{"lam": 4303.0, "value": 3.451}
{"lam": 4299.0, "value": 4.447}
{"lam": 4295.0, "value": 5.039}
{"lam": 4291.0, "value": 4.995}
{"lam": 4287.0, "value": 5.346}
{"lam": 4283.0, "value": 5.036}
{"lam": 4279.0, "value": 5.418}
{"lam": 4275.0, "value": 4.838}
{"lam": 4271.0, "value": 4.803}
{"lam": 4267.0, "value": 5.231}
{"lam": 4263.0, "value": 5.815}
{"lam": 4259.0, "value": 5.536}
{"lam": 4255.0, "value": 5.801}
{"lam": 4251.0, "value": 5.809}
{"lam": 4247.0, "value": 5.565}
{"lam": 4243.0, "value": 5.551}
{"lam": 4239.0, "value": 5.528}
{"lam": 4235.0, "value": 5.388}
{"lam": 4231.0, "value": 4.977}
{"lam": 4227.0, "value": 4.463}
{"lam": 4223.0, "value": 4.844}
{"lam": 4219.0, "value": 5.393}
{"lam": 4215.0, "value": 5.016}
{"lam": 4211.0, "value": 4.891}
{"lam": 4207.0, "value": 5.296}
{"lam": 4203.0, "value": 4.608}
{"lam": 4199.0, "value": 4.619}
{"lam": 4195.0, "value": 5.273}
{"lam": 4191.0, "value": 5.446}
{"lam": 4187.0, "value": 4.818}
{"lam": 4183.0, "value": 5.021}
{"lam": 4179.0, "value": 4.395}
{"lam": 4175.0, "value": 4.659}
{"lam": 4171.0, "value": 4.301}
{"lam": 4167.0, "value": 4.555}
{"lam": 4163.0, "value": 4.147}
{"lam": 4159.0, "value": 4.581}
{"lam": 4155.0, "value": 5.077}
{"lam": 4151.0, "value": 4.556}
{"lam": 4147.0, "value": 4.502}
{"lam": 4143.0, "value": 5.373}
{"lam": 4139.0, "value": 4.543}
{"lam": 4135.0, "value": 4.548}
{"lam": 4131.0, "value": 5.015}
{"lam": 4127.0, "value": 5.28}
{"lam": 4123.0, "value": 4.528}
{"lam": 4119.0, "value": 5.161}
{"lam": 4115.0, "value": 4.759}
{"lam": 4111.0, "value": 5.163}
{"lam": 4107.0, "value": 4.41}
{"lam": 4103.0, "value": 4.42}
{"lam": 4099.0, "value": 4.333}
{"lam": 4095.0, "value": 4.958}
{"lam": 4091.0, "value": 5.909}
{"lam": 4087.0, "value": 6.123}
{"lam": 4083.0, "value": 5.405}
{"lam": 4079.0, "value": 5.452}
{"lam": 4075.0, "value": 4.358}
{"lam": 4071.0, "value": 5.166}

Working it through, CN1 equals 0.13 mag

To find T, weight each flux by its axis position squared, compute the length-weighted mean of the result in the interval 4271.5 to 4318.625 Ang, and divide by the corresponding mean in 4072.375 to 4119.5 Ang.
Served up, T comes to 1.05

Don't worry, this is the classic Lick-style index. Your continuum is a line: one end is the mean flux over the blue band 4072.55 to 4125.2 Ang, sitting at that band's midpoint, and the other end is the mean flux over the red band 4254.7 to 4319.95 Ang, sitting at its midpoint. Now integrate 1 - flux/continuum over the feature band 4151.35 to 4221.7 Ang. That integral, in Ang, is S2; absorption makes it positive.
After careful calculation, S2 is 2.5 Ang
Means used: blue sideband 5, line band 4.82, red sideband 5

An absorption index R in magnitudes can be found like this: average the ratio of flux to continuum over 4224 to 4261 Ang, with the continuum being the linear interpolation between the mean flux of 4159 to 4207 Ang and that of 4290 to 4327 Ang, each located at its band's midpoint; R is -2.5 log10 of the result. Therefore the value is -0.12 mag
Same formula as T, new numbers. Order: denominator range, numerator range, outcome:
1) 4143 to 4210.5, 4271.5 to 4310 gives 1.03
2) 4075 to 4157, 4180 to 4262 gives 1.10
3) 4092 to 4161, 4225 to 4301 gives 1.17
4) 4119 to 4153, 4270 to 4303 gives 1.09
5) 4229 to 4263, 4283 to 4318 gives 0.86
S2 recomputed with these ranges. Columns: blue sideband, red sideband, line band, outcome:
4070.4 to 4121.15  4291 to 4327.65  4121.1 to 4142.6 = 0.85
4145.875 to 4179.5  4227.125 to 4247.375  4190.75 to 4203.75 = -0.19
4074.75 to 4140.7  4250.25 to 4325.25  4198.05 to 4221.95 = 0.39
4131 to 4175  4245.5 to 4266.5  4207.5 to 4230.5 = 1.52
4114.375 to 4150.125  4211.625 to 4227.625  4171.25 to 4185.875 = 0.77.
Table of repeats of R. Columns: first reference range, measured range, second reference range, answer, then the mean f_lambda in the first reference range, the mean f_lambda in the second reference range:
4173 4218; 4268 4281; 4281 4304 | -0.052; 4.92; 4.77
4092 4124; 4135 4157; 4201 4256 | 0.026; 4.76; 5.21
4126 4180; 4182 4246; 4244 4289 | -0.005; 4.68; 5.39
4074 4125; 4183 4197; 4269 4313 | -0.068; 5.01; 4.65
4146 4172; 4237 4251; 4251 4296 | -0.099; 4.54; 5.29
